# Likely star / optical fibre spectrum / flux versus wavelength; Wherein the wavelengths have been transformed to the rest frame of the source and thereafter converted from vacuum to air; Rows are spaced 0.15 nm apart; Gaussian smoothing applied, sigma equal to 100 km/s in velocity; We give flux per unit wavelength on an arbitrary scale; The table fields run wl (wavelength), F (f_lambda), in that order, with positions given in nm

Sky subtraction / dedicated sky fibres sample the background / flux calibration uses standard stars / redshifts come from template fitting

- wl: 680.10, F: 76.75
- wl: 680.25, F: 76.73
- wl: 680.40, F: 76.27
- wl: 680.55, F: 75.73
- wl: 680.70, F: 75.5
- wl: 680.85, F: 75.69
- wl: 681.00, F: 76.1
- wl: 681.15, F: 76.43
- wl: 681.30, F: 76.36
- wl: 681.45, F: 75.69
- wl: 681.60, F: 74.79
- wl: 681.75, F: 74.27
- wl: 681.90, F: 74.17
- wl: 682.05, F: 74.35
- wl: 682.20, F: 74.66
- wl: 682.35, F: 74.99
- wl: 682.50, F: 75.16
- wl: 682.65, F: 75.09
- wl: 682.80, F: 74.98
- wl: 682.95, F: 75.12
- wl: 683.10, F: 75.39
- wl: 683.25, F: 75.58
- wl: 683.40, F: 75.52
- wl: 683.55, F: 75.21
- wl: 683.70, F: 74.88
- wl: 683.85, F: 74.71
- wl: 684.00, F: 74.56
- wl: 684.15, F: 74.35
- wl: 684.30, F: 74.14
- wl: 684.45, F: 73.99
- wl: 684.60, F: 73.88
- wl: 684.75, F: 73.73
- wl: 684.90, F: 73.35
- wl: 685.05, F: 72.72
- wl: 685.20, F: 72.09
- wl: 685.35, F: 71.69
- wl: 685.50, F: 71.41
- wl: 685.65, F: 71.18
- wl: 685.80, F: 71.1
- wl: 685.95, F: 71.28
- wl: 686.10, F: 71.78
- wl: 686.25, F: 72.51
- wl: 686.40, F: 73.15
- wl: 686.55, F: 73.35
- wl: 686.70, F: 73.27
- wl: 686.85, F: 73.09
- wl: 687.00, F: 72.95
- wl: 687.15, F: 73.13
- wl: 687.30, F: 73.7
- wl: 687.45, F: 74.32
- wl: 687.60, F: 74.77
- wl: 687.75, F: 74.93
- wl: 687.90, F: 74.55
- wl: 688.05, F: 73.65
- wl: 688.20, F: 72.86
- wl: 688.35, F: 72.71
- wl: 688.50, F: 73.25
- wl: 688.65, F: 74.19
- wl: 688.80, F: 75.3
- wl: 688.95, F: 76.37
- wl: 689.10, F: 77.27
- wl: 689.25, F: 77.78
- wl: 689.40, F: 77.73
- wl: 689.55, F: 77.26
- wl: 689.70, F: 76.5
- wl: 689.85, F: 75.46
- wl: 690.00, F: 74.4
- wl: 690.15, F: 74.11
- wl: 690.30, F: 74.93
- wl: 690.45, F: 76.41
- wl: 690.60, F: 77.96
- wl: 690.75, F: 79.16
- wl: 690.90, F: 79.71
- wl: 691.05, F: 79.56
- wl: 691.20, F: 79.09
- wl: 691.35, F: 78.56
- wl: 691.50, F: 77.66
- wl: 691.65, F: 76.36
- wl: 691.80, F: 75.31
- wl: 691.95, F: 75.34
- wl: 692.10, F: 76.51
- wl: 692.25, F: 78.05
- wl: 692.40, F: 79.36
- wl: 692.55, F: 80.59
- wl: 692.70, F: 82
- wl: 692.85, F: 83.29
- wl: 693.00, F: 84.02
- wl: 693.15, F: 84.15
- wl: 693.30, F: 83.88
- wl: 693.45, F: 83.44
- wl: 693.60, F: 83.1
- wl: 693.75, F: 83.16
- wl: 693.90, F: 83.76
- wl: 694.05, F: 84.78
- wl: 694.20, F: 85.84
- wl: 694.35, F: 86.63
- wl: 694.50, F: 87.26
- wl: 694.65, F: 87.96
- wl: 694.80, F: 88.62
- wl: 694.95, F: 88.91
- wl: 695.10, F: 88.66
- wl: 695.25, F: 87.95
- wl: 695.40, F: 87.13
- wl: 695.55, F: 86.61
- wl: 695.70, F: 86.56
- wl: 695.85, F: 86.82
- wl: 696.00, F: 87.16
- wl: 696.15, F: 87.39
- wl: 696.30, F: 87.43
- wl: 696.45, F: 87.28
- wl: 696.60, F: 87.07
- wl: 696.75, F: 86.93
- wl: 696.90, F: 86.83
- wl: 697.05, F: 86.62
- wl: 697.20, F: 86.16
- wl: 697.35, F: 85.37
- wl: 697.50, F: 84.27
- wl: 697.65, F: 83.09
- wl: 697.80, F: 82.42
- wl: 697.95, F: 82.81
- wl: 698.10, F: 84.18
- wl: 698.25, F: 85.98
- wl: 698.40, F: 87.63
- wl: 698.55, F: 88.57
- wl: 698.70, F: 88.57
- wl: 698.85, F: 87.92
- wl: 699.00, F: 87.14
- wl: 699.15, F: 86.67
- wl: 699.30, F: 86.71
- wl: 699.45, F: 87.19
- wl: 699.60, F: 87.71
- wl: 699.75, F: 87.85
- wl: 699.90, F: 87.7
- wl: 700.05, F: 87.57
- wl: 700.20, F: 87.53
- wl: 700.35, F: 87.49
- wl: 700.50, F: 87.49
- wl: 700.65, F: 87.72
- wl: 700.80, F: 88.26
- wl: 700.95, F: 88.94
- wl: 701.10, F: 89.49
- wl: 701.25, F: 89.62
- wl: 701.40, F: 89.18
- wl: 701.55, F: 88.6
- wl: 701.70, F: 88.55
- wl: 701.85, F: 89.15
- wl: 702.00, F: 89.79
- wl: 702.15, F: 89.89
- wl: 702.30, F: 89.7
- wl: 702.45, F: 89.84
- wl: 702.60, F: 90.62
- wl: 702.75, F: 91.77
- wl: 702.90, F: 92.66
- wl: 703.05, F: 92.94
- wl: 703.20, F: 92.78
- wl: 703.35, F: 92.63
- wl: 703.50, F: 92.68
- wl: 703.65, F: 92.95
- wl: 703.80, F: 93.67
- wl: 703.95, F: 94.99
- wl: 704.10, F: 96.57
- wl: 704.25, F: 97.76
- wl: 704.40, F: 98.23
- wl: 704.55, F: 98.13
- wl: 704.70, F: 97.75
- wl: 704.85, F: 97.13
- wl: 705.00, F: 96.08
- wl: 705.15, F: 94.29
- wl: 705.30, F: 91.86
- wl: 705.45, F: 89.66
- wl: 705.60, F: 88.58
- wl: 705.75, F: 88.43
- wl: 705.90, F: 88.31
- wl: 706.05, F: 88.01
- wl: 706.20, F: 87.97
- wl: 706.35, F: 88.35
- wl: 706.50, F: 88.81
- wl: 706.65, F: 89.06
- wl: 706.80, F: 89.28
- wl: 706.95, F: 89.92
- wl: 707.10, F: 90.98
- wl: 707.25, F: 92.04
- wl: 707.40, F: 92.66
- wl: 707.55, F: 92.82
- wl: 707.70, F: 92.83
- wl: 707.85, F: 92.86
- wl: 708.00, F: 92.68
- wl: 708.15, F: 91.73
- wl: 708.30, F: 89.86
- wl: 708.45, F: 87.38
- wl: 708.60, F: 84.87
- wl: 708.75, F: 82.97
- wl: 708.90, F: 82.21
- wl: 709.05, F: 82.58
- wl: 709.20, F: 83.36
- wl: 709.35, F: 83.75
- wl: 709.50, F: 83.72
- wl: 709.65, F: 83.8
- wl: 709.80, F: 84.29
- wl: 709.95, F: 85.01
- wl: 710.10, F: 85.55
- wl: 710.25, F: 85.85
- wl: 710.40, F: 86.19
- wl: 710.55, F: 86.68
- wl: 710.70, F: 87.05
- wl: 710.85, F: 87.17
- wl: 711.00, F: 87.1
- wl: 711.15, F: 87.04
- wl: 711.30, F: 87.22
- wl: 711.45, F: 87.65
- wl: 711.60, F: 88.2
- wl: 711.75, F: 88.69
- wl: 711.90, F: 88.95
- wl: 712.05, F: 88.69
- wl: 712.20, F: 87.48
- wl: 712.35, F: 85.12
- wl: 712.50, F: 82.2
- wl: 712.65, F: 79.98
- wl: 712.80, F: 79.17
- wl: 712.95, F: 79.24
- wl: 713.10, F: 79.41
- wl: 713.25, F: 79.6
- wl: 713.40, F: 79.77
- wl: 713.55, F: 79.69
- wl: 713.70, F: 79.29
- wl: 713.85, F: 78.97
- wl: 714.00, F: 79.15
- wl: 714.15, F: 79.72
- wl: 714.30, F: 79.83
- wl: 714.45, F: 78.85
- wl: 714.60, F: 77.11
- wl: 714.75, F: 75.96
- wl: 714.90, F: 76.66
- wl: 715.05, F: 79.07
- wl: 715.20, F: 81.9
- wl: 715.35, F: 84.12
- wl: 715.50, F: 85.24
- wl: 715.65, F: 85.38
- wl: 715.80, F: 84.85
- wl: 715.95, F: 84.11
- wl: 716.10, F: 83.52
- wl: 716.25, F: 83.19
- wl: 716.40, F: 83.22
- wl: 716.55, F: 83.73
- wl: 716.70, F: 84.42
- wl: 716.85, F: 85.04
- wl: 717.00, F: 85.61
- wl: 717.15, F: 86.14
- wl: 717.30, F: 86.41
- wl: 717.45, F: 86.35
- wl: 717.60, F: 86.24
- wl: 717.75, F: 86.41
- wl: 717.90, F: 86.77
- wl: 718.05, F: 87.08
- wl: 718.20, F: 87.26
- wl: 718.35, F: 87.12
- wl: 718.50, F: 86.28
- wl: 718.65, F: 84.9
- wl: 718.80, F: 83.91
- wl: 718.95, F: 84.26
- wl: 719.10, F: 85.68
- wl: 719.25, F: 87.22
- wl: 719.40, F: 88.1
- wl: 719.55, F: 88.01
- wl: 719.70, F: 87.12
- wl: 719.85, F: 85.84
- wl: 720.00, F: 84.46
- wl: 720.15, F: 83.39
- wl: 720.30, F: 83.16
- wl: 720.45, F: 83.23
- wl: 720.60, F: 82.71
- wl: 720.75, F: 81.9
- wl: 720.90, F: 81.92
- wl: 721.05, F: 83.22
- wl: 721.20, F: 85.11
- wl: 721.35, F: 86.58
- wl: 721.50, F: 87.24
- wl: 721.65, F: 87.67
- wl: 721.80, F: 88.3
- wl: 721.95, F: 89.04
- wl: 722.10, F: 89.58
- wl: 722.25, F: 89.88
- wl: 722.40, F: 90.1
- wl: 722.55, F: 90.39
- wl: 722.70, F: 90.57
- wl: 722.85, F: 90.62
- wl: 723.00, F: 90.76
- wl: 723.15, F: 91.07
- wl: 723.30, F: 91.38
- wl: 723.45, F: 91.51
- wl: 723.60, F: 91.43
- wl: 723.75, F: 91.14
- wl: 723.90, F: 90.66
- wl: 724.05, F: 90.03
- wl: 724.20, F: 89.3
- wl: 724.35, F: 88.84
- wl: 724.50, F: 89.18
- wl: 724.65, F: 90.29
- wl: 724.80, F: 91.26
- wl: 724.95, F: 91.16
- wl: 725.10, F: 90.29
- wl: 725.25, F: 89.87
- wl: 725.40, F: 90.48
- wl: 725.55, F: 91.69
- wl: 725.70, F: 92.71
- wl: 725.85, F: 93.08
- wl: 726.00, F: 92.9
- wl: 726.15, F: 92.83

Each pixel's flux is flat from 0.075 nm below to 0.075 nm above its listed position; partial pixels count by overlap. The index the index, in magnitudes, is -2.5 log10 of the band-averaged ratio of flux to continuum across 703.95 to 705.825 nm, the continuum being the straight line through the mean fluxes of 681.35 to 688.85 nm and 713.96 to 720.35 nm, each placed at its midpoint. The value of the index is -0.18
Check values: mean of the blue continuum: 73.8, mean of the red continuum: 84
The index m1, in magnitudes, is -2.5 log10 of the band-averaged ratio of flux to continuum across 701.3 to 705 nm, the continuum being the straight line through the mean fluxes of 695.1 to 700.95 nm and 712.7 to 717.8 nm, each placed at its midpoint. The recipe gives -0.092 mag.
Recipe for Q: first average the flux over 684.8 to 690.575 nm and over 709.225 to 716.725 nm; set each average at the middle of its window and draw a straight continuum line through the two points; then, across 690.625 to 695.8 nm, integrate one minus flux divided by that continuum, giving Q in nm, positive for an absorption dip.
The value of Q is -0.45 nm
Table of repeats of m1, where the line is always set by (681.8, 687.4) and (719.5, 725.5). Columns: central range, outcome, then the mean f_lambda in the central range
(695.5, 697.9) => -0.103 mag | 86.1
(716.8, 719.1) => 0.006 mag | 86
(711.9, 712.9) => 0.004 mag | 84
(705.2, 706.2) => -0.094 mag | 89.2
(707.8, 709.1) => -0.059 mag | 87.5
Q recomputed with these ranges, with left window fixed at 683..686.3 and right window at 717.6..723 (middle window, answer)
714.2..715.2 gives 0.07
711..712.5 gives -0.07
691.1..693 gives -0.06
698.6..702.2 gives -0.41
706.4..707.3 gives -0.09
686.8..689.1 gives 0.02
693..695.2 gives -0.25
